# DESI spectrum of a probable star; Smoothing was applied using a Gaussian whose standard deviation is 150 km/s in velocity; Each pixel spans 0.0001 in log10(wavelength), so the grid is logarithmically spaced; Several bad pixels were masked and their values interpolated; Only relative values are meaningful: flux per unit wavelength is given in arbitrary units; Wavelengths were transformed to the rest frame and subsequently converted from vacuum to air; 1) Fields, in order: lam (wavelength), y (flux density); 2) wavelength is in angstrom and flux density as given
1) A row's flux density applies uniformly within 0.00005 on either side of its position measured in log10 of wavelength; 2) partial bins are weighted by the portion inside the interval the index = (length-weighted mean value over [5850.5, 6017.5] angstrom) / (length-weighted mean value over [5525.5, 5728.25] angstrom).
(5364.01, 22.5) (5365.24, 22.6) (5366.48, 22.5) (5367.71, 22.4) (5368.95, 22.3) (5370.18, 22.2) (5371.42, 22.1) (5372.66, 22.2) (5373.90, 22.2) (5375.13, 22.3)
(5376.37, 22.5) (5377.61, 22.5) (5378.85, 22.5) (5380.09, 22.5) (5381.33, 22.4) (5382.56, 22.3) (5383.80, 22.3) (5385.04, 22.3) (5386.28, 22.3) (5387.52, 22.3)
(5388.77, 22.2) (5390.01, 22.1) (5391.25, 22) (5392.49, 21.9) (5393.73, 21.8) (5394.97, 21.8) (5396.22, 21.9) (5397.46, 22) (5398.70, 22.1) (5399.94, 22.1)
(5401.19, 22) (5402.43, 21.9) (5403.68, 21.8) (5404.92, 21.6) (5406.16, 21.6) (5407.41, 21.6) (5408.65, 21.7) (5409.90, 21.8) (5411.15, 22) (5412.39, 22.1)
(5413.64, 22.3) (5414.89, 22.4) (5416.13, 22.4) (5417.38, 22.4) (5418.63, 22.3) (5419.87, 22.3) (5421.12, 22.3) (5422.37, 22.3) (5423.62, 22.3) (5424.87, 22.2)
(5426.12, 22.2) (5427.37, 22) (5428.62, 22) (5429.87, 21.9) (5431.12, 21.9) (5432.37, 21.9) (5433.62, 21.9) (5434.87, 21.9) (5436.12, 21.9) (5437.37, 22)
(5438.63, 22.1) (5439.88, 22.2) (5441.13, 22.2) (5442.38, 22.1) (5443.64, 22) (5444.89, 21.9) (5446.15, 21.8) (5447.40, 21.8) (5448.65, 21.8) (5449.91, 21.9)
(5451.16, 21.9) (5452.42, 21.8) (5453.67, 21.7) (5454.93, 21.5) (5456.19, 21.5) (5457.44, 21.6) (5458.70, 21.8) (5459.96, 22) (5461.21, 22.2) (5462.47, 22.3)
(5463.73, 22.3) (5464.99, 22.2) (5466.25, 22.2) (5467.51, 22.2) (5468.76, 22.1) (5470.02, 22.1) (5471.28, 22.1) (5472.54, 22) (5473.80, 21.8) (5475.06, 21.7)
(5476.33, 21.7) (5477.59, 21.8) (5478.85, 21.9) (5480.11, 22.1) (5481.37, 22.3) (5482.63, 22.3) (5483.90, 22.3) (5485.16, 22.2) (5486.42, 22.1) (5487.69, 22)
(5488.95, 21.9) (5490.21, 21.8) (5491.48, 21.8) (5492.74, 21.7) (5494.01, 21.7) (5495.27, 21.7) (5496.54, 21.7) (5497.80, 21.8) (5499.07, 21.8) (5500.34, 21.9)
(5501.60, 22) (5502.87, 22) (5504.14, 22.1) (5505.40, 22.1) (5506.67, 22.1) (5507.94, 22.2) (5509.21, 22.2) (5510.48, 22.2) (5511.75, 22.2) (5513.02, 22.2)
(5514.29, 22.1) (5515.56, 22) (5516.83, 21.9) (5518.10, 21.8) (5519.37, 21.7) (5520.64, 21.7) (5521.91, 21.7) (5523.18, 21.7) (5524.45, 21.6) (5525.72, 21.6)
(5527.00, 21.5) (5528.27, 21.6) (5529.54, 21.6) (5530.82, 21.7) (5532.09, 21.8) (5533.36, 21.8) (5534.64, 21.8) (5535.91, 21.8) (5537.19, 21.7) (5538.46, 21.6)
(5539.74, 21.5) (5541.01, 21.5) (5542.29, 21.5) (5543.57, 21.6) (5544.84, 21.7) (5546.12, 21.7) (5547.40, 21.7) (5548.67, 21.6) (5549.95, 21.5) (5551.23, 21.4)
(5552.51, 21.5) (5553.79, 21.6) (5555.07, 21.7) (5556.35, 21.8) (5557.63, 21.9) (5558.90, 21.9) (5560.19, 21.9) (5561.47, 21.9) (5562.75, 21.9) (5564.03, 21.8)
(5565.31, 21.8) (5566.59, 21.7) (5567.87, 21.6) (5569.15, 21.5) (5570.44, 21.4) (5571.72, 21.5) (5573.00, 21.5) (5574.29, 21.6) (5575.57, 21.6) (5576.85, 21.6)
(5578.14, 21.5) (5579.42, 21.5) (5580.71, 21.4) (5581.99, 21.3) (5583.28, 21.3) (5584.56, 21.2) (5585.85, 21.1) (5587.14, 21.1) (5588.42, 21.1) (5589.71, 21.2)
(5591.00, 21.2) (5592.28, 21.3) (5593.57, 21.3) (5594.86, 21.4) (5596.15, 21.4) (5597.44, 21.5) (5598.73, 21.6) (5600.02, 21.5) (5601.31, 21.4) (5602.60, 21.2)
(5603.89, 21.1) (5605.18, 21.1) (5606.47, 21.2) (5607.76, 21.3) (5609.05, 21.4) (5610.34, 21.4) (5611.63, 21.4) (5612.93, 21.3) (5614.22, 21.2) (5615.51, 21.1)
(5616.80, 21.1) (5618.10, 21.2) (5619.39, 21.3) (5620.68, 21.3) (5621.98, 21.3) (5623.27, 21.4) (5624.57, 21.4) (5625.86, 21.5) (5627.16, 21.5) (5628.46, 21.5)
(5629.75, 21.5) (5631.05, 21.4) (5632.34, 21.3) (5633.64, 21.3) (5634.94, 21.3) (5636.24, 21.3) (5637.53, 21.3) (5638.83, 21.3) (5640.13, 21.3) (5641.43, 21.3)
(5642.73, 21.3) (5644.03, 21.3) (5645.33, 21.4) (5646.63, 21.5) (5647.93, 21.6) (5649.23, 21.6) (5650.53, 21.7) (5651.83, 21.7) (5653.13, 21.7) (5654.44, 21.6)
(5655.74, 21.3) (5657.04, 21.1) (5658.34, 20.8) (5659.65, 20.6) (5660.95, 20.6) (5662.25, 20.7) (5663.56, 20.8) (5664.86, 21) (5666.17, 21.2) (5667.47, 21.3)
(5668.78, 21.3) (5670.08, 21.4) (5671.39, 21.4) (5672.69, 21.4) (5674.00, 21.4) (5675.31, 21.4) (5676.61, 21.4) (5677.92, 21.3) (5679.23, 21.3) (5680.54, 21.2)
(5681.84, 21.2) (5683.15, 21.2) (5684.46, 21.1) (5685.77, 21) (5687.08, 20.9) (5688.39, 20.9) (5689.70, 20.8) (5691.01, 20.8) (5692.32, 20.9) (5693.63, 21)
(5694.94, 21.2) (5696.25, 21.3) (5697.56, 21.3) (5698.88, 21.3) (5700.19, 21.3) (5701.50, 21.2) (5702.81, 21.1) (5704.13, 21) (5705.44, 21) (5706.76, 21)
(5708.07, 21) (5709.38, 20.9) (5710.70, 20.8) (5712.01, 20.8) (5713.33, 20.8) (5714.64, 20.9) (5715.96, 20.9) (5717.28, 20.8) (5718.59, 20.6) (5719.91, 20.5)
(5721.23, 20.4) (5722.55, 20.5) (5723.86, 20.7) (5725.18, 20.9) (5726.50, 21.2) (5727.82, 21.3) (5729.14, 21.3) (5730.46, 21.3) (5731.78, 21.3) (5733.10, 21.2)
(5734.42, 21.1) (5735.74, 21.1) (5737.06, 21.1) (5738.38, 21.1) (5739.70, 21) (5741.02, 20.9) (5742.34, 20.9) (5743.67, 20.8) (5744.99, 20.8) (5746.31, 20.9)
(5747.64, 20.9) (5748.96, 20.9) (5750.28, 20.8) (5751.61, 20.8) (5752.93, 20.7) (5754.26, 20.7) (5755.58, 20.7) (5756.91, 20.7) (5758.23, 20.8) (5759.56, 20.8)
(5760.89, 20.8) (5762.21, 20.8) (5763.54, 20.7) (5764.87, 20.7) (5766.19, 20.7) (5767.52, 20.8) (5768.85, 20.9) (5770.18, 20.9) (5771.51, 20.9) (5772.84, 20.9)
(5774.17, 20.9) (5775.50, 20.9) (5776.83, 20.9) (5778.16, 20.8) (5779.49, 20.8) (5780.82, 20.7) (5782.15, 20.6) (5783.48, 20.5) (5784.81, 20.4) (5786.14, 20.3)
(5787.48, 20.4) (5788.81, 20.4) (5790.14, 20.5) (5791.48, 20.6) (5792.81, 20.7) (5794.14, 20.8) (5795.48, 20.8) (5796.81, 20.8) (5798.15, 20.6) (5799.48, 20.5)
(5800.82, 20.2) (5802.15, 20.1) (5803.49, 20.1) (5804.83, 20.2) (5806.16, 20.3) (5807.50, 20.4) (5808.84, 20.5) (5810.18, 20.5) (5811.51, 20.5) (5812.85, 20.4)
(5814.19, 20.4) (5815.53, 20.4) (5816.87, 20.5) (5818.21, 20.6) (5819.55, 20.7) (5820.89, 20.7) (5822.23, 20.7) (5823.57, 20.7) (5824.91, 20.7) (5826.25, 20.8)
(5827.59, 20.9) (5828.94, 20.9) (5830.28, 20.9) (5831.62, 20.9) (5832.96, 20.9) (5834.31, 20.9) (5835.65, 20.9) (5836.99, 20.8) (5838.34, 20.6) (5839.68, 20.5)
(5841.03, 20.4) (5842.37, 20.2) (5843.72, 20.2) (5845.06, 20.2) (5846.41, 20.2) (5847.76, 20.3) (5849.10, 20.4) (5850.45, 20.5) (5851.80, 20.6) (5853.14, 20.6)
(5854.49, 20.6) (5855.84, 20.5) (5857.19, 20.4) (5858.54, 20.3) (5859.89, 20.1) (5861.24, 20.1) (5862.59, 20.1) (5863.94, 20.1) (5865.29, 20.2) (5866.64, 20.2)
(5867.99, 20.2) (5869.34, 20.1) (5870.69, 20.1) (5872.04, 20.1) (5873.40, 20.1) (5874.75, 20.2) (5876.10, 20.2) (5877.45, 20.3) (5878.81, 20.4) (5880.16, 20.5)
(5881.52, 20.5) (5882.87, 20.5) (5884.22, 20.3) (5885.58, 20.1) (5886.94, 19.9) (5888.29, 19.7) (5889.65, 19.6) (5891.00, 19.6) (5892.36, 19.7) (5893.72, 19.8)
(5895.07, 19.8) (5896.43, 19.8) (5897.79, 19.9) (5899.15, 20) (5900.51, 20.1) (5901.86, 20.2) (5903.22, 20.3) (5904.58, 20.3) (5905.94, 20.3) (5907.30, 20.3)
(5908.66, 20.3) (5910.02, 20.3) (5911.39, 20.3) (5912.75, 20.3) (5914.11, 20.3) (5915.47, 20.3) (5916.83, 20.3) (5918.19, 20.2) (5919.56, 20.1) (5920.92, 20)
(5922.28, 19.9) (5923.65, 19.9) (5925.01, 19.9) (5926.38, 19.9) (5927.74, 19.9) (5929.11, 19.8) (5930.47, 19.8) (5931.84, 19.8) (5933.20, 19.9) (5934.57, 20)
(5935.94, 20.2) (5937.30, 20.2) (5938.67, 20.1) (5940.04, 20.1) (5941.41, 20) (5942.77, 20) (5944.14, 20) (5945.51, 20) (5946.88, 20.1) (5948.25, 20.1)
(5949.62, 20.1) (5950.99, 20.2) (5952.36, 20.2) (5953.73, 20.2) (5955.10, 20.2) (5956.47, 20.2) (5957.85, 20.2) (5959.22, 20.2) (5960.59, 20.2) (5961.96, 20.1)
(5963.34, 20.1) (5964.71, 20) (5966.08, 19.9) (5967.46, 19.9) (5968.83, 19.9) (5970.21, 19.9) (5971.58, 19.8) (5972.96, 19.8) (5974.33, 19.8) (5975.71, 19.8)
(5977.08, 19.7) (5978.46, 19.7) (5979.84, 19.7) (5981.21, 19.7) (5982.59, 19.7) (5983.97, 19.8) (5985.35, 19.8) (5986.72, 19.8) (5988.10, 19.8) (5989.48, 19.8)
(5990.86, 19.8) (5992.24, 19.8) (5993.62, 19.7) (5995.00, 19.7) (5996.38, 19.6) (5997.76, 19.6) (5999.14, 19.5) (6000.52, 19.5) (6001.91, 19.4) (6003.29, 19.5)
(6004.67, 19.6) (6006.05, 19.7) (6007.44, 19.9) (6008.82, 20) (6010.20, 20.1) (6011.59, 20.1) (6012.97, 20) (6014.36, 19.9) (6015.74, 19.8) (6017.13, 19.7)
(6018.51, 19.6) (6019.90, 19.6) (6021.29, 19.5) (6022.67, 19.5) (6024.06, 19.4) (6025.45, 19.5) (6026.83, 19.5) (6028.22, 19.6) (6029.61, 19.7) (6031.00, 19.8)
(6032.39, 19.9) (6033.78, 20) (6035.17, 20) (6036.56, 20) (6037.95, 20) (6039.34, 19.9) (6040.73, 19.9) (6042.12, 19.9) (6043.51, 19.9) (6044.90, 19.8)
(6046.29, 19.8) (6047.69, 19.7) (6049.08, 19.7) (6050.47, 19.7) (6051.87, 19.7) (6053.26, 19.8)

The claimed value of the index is 0.9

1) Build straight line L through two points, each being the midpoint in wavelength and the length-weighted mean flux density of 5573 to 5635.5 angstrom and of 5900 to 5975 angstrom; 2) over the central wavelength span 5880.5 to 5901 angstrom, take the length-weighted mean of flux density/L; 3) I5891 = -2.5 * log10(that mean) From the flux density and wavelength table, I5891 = 0.02 mag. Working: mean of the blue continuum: 21.3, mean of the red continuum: 20.1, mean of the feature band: 20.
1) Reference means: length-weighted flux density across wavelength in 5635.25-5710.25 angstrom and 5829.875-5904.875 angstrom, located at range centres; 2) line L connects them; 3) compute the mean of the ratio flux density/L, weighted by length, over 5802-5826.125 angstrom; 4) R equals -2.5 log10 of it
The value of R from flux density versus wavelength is 0.00 mag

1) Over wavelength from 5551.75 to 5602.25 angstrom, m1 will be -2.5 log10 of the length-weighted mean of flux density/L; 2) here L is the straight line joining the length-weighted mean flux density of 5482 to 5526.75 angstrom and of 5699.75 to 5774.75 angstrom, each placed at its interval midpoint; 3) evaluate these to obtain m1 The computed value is 0.01 mag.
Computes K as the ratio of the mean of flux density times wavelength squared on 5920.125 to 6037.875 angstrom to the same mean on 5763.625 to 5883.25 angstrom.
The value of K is 1.02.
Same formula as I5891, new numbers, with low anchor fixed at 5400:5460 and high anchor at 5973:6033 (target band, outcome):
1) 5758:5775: -0.01 mag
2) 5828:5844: -0.02 mag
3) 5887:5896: 0.02 mag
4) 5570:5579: -0.01 mag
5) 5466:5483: -0.01 mag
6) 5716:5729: 0.00 mag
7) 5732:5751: -0.01 mag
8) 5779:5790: 0.00 mag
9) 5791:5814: 0.00 mag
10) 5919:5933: 0.01 mag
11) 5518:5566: -0.01 mag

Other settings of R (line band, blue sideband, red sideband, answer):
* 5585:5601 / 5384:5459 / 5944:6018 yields 0.00 mag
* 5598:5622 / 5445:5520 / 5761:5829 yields 0.01 mag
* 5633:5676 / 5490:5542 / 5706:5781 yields 0.00 mag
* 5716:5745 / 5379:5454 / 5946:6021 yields -0.01 mag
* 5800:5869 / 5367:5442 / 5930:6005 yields 0.00 mag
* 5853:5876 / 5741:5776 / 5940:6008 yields 0.01 mag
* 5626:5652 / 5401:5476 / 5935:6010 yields -0.01 mag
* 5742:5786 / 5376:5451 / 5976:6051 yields 0.00 mag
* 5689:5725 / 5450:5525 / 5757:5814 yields 0.00 mag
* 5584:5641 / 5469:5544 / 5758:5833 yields 0.01 mag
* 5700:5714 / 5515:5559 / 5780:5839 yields 0.00 mag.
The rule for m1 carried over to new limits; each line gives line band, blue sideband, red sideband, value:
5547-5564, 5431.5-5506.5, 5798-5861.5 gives -0.01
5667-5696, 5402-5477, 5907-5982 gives -0.01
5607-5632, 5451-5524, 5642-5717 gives 0.00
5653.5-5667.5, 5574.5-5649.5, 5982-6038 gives 0.01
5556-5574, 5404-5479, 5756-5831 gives -0.01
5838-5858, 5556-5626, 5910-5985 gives 0.00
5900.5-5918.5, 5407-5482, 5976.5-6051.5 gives -0.01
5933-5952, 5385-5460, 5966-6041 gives 0.00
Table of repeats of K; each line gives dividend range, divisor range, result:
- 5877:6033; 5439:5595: 1.07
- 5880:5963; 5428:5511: 1.07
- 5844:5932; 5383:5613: 1.06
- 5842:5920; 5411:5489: 1.07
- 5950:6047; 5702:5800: 1.04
